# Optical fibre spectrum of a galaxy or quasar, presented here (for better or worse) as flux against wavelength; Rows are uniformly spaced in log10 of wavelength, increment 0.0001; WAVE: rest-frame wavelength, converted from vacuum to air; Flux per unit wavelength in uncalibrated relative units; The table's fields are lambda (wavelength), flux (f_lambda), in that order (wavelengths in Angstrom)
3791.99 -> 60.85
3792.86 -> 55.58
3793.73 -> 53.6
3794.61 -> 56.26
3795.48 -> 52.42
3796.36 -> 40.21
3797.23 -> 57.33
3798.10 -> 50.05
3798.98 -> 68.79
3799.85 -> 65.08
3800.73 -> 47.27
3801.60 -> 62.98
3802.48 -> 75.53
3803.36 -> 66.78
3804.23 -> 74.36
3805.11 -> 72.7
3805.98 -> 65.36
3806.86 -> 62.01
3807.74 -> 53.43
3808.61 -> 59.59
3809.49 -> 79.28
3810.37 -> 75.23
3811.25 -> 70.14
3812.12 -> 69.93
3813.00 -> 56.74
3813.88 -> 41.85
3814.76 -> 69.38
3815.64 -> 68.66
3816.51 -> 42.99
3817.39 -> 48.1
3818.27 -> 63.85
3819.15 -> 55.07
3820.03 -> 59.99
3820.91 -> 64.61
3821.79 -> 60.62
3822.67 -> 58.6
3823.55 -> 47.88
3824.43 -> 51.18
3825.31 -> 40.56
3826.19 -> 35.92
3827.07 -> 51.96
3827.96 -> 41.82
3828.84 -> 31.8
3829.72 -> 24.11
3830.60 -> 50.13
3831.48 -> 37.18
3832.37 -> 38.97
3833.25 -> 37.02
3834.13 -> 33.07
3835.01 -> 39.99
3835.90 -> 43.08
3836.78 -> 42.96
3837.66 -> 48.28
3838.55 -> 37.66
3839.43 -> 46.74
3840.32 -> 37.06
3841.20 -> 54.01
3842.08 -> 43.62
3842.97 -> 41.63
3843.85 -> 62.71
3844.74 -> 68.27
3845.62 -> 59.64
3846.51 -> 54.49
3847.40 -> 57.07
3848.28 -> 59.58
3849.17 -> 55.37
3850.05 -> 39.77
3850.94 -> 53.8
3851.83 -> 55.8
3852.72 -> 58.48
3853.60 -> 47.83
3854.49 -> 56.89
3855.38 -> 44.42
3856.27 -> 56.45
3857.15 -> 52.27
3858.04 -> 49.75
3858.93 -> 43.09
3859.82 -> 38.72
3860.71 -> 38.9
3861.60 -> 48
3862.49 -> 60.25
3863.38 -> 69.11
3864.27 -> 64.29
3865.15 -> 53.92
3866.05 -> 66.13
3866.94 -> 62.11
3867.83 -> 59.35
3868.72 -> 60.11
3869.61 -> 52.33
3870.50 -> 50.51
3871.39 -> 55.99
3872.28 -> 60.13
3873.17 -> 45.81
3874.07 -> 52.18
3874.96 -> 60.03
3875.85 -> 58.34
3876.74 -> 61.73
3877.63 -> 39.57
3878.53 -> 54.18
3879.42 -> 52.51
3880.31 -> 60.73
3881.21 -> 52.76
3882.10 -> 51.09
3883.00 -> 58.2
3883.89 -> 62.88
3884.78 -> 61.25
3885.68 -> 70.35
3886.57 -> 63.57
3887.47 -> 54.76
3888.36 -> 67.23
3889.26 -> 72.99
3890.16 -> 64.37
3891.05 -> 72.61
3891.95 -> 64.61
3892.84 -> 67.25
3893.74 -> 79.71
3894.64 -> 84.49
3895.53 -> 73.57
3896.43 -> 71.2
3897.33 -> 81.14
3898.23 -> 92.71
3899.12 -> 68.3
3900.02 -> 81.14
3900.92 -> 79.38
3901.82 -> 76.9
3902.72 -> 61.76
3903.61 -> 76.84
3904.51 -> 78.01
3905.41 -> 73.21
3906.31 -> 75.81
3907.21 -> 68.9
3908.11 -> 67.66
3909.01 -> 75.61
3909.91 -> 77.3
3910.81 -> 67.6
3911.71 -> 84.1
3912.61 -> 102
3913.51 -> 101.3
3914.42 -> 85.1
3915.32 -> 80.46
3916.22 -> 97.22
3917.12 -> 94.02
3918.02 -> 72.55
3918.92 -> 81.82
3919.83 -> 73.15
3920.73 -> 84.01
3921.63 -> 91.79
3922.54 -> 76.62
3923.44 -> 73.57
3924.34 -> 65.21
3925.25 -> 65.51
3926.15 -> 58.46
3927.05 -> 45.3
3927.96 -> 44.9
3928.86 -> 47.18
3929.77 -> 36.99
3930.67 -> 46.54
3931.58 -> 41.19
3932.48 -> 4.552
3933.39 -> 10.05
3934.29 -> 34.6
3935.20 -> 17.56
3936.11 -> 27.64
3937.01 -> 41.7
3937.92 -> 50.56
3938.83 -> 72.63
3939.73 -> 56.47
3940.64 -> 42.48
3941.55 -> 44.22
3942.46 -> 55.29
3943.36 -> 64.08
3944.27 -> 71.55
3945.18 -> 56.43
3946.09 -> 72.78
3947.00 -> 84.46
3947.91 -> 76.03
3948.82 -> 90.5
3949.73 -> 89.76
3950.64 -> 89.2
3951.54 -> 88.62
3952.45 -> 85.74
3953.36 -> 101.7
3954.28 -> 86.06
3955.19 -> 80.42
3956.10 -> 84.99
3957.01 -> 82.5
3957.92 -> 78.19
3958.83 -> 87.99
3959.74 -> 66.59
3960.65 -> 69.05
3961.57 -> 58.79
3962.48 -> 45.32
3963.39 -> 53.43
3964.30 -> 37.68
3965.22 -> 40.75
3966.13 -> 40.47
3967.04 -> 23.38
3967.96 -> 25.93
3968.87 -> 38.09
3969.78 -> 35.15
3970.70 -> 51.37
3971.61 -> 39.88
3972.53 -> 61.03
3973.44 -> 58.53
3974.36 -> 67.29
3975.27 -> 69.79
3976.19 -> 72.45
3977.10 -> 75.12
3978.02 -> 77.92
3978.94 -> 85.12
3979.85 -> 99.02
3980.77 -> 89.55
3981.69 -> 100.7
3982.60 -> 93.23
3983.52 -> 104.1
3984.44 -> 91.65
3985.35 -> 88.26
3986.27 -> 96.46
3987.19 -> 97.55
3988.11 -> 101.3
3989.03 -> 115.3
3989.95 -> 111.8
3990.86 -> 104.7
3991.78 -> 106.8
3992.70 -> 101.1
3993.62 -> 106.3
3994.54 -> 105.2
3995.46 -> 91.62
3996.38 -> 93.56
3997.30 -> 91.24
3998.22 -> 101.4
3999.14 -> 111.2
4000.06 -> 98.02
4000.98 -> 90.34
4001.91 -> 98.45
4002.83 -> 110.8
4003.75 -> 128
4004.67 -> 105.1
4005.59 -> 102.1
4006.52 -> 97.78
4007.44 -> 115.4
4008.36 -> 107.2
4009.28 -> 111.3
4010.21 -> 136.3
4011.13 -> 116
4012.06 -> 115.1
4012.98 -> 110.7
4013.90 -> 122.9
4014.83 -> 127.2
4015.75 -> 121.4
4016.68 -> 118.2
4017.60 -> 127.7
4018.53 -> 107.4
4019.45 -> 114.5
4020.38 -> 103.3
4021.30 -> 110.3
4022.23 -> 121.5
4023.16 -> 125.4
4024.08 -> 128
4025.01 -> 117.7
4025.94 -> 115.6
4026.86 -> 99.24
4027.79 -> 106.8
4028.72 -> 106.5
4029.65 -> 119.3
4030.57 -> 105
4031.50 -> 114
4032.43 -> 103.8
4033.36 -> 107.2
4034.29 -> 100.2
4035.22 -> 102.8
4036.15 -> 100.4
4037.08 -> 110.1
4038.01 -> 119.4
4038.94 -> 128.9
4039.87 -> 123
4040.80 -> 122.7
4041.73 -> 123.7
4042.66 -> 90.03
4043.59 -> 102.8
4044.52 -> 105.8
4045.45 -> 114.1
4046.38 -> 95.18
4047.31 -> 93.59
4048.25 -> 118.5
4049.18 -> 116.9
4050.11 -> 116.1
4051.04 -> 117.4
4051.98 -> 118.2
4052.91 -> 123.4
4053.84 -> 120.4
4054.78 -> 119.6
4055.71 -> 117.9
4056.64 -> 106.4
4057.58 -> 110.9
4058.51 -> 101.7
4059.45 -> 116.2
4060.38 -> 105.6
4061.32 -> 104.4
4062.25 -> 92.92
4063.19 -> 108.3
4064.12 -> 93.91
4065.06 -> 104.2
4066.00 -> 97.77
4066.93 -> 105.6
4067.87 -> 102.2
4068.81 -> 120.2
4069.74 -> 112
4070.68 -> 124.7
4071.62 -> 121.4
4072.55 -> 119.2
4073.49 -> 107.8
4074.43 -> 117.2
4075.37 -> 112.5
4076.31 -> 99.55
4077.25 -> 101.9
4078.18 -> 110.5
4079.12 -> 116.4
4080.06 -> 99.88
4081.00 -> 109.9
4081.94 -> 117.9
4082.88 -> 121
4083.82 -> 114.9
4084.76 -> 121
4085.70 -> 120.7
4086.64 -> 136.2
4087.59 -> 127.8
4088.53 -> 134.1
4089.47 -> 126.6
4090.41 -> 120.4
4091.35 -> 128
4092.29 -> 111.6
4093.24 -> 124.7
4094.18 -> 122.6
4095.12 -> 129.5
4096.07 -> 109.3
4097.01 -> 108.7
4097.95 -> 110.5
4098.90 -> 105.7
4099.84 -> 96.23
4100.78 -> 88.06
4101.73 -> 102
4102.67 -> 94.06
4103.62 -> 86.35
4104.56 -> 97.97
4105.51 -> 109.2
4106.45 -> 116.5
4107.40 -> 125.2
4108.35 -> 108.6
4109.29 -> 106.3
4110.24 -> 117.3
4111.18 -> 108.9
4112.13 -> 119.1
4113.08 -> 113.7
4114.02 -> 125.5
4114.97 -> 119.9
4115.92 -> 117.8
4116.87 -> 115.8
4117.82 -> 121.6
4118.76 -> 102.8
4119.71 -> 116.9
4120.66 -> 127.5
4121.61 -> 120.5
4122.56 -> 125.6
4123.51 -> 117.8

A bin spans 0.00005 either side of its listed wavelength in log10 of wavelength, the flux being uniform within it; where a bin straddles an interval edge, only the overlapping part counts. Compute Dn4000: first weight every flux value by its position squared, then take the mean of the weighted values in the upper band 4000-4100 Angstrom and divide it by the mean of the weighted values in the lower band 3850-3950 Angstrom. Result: 1.95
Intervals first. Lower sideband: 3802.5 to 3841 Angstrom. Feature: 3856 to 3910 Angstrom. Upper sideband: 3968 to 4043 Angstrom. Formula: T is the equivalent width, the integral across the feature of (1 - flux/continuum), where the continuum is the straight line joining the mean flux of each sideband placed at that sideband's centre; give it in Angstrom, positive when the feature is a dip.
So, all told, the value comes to 4.7 Angstrom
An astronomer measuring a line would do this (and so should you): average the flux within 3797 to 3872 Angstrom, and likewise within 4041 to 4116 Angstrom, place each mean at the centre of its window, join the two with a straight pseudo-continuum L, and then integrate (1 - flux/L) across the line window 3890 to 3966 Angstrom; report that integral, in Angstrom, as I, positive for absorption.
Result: 7.4 Angstrom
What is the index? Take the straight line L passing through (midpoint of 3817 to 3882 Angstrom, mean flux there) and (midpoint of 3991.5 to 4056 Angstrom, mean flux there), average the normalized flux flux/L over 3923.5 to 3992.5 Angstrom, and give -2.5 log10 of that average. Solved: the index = 0.32 mag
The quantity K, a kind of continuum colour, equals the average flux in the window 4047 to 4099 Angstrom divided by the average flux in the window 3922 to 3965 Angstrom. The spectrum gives 1.9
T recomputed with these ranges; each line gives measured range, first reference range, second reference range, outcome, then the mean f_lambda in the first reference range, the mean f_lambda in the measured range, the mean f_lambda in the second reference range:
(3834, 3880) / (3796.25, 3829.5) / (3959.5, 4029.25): 9.8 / 58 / 52.2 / 92.5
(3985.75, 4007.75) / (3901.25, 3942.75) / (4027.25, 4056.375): -2.3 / 63.2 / 103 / 112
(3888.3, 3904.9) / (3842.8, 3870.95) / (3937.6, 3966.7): -3.9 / 54.5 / 74.6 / 68.8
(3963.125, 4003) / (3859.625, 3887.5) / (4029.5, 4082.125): 4.0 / 56.4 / 80.7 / 110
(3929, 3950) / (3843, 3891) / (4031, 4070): 7.2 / 56.2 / 51.3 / 110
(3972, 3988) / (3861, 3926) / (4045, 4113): 0.9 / 69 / 84.2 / 112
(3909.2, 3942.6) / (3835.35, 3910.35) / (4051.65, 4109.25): 5.3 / 59.8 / 61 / 112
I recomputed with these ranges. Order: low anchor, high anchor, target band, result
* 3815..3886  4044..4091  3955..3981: 7.2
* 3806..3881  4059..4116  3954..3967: 2.8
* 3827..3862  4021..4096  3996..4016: -2.6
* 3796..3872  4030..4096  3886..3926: -2.2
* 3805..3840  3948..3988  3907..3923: -4.3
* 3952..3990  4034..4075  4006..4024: -4.6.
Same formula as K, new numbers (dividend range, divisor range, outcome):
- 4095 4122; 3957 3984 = 1.73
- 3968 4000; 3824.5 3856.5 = 1.83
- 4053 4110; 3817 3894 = 2.10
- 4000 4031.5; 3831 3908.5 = 1.95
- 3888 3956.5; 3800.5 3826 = 1.14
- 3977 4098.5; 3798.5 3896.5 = 1.97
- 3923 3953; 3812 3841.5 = 1.18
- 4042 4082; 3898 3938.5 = 1.67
